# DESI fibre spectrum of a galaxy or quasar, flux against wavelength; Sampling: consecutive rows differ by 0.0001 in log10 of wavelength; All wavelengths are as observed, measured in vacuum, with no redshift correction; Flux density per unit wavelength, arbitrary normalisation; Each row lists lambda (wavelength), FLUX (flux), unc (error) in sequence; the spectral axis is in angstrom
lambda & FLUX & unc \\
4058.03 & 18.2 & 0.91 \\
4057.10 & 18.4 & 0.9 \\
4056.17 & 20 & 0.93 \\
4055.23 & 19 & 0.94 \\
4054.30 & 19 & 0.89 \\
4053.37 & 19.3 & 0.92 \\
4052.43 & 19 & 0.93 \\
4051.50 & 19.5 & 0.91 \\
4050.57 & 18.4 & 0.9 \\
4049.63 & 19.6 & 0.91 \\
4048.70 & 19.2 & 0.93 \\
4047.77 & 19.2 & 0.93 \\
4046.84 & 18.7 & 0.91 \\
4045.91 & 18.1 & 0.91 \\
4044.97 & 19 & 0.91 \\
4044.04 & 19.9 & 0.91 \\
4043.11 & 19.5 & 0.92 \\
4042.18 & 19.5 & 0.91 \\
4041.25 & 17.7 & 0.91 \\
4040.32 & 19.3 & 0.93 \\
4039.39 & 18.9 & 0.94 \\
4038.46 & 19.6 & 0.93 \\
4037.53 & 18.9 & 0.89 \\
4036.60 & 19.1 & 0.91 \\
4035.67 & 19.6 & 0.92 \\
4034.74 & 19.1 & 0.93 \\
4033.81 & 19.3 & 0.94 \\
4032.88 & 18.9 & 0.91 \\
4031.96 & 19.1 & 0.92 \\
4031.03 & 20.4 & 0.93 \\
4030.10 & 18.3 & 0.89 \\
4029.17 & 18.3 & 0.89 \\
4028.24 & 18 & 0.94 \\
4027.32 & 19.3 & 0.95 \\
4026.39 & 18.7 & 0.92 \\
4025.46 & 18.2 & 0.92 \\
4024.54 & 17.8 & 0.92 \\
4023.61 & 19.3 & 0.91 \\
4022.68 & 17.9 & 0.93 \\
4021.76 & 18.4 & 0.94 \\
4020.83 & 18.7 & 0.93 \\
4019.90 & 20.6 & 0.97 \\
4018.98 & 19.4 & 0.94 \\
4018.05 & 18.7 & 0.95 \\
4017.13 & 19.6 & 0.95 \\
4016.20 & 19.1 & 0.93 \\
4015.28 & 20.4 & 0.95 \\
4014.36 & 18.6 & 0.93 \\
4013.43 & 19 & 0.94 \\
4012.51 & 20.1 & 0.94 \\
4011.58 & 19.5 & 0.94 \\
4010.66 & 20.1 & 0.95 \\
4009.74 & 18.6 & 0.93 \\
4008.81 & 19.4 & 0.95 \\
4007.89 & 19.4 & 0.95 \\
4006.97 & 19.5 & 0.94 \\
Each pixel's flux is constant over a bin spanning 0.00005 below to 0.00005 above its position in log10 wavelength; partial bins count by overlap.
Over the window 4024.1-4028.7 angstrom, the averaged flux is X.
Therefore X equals 18.4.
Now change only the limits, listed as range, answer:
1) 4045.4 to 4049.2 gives 18.8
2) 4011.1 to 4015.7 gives 19.5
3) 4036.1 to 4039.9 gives 19.1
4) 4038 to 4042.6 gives 19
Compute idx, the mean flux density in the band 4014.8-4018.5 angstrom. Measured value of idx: 19.5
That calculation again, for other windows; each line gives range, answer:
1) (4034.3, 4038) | 19.2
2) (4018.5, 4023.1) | 19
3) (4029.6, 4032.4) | 19.2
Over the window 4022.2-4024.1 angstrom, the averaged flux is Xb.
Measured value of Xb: 18.6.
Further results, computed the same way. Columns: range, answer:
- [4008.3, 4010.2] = 19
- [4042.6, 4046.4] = 19.1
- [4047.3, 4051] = 19.1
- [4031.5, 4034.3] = 19.1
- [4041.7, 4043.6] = 19.5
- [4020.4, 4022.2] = 18.5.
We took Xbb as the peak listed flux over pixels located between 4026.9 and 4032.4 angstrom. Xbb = 20.4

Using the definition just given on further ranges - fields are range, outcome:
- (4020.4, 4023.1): 18.7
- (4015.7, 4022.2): 20.6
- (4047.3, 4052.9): 19.6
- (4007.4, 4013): 20.1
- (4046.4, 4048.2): 19.2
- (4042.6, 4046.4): 19.9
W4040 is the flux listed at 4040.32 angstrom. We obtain 19.3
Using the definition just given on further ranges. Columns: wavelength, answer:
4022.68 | 17.9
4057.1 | 18.4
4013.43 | 19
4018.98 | 19.4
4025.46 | 18.2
